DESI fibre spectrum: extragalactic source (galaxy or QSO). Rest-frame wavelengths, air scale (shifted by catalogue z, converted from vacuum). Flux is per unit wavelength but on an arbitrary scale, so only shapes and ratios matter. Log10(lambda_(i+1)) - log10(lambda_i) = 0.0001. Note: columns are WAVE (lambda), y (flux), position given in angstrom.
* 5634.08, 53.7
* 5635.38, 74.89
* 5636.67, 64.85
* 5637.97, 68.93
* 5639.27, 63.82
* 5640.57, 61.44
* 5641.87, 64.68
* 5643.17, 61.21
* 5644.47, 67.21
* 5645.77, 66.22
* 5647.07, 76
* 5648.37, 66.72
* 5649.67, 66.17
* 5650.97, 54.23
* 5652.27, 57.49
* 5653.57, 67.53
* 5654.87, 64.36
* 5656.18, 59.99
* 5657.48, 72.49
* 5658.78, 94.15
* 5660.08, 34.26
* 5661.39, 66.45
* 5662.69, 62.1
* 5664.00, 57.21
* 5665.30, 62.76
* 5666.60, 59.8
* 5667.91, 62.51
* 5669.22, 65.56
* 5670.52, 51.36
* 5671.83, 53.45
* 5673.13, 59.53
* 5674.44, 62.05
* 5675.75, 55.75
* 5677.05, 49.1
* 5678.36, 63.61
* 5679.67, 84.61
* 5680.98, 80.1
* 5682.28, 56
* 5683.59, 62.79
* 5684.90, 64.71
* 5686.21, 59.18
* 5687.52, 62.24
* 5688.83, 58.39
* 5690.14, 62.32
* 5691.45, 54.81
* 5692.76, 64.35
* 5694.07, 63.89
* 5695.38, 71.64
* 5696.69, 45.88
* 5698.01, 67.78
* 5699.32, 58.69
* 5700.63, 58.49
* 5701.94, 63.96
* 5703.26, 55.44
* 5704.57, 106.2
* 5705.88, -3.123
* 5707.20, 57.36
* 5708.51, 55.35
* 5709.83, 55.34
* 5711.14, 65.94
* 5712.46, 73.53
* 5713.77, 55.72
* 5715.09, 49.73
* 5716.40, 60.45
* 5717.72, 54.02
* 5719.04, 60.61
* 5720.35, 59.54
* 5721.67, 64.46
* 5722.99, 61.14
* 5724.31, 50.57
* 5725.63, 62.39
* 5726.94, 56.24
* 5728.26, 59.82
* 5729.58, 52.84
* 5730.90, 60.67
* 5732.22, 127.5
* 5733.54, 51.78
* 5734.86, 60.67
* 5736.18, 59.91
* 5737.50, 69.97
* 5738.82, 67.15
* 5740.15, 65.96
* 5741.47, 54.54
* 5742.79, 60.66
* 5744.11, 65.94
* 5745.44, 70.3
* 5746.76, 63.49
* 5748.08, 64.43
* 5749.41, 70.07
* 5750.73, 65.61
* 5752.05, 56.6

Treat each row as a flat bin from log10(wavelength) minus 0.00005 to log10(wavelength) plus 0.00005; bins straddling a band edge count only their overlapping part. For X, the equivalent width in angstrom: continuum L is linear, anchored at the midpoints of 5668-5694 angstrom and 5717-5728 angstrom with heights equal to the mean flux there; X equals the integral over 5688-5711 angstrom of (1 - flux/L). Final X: 0.6 angstrom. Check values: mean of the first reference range 61.7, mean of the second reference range 58.7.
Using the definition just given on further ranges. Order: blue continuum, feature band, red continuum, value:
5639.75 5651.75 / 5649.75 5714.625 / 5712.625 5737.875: 2.5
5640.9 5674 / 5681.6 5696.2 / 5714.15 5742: 0.2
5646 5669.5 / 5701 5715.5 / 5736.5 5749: 1.4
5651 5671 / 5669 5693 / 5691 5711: -0.4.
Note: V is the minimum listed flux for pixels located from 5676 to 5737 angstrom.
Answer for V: -3.123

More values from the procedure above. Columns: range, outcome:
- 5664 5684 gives 49.1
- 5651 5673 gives 34.26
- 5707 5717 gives 49.73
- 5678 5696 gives 54.81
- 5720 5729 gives 50.57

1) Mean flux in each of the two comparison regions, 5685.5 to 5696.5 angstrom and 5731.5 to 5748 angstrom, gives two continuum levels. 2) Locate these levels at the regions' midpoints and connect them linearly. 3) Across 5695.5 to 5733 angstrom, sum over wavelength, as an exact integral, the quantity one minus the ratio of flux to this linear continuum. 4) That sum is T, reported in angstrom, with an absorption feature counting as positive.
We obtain 2.3 angstrom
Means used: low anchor 61.4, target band 60.7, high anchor 68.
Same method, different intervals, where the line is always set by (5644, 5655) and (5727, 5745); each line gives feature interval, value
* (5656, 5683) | 1.1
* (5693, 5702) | 0.5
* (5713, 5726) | 1.5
